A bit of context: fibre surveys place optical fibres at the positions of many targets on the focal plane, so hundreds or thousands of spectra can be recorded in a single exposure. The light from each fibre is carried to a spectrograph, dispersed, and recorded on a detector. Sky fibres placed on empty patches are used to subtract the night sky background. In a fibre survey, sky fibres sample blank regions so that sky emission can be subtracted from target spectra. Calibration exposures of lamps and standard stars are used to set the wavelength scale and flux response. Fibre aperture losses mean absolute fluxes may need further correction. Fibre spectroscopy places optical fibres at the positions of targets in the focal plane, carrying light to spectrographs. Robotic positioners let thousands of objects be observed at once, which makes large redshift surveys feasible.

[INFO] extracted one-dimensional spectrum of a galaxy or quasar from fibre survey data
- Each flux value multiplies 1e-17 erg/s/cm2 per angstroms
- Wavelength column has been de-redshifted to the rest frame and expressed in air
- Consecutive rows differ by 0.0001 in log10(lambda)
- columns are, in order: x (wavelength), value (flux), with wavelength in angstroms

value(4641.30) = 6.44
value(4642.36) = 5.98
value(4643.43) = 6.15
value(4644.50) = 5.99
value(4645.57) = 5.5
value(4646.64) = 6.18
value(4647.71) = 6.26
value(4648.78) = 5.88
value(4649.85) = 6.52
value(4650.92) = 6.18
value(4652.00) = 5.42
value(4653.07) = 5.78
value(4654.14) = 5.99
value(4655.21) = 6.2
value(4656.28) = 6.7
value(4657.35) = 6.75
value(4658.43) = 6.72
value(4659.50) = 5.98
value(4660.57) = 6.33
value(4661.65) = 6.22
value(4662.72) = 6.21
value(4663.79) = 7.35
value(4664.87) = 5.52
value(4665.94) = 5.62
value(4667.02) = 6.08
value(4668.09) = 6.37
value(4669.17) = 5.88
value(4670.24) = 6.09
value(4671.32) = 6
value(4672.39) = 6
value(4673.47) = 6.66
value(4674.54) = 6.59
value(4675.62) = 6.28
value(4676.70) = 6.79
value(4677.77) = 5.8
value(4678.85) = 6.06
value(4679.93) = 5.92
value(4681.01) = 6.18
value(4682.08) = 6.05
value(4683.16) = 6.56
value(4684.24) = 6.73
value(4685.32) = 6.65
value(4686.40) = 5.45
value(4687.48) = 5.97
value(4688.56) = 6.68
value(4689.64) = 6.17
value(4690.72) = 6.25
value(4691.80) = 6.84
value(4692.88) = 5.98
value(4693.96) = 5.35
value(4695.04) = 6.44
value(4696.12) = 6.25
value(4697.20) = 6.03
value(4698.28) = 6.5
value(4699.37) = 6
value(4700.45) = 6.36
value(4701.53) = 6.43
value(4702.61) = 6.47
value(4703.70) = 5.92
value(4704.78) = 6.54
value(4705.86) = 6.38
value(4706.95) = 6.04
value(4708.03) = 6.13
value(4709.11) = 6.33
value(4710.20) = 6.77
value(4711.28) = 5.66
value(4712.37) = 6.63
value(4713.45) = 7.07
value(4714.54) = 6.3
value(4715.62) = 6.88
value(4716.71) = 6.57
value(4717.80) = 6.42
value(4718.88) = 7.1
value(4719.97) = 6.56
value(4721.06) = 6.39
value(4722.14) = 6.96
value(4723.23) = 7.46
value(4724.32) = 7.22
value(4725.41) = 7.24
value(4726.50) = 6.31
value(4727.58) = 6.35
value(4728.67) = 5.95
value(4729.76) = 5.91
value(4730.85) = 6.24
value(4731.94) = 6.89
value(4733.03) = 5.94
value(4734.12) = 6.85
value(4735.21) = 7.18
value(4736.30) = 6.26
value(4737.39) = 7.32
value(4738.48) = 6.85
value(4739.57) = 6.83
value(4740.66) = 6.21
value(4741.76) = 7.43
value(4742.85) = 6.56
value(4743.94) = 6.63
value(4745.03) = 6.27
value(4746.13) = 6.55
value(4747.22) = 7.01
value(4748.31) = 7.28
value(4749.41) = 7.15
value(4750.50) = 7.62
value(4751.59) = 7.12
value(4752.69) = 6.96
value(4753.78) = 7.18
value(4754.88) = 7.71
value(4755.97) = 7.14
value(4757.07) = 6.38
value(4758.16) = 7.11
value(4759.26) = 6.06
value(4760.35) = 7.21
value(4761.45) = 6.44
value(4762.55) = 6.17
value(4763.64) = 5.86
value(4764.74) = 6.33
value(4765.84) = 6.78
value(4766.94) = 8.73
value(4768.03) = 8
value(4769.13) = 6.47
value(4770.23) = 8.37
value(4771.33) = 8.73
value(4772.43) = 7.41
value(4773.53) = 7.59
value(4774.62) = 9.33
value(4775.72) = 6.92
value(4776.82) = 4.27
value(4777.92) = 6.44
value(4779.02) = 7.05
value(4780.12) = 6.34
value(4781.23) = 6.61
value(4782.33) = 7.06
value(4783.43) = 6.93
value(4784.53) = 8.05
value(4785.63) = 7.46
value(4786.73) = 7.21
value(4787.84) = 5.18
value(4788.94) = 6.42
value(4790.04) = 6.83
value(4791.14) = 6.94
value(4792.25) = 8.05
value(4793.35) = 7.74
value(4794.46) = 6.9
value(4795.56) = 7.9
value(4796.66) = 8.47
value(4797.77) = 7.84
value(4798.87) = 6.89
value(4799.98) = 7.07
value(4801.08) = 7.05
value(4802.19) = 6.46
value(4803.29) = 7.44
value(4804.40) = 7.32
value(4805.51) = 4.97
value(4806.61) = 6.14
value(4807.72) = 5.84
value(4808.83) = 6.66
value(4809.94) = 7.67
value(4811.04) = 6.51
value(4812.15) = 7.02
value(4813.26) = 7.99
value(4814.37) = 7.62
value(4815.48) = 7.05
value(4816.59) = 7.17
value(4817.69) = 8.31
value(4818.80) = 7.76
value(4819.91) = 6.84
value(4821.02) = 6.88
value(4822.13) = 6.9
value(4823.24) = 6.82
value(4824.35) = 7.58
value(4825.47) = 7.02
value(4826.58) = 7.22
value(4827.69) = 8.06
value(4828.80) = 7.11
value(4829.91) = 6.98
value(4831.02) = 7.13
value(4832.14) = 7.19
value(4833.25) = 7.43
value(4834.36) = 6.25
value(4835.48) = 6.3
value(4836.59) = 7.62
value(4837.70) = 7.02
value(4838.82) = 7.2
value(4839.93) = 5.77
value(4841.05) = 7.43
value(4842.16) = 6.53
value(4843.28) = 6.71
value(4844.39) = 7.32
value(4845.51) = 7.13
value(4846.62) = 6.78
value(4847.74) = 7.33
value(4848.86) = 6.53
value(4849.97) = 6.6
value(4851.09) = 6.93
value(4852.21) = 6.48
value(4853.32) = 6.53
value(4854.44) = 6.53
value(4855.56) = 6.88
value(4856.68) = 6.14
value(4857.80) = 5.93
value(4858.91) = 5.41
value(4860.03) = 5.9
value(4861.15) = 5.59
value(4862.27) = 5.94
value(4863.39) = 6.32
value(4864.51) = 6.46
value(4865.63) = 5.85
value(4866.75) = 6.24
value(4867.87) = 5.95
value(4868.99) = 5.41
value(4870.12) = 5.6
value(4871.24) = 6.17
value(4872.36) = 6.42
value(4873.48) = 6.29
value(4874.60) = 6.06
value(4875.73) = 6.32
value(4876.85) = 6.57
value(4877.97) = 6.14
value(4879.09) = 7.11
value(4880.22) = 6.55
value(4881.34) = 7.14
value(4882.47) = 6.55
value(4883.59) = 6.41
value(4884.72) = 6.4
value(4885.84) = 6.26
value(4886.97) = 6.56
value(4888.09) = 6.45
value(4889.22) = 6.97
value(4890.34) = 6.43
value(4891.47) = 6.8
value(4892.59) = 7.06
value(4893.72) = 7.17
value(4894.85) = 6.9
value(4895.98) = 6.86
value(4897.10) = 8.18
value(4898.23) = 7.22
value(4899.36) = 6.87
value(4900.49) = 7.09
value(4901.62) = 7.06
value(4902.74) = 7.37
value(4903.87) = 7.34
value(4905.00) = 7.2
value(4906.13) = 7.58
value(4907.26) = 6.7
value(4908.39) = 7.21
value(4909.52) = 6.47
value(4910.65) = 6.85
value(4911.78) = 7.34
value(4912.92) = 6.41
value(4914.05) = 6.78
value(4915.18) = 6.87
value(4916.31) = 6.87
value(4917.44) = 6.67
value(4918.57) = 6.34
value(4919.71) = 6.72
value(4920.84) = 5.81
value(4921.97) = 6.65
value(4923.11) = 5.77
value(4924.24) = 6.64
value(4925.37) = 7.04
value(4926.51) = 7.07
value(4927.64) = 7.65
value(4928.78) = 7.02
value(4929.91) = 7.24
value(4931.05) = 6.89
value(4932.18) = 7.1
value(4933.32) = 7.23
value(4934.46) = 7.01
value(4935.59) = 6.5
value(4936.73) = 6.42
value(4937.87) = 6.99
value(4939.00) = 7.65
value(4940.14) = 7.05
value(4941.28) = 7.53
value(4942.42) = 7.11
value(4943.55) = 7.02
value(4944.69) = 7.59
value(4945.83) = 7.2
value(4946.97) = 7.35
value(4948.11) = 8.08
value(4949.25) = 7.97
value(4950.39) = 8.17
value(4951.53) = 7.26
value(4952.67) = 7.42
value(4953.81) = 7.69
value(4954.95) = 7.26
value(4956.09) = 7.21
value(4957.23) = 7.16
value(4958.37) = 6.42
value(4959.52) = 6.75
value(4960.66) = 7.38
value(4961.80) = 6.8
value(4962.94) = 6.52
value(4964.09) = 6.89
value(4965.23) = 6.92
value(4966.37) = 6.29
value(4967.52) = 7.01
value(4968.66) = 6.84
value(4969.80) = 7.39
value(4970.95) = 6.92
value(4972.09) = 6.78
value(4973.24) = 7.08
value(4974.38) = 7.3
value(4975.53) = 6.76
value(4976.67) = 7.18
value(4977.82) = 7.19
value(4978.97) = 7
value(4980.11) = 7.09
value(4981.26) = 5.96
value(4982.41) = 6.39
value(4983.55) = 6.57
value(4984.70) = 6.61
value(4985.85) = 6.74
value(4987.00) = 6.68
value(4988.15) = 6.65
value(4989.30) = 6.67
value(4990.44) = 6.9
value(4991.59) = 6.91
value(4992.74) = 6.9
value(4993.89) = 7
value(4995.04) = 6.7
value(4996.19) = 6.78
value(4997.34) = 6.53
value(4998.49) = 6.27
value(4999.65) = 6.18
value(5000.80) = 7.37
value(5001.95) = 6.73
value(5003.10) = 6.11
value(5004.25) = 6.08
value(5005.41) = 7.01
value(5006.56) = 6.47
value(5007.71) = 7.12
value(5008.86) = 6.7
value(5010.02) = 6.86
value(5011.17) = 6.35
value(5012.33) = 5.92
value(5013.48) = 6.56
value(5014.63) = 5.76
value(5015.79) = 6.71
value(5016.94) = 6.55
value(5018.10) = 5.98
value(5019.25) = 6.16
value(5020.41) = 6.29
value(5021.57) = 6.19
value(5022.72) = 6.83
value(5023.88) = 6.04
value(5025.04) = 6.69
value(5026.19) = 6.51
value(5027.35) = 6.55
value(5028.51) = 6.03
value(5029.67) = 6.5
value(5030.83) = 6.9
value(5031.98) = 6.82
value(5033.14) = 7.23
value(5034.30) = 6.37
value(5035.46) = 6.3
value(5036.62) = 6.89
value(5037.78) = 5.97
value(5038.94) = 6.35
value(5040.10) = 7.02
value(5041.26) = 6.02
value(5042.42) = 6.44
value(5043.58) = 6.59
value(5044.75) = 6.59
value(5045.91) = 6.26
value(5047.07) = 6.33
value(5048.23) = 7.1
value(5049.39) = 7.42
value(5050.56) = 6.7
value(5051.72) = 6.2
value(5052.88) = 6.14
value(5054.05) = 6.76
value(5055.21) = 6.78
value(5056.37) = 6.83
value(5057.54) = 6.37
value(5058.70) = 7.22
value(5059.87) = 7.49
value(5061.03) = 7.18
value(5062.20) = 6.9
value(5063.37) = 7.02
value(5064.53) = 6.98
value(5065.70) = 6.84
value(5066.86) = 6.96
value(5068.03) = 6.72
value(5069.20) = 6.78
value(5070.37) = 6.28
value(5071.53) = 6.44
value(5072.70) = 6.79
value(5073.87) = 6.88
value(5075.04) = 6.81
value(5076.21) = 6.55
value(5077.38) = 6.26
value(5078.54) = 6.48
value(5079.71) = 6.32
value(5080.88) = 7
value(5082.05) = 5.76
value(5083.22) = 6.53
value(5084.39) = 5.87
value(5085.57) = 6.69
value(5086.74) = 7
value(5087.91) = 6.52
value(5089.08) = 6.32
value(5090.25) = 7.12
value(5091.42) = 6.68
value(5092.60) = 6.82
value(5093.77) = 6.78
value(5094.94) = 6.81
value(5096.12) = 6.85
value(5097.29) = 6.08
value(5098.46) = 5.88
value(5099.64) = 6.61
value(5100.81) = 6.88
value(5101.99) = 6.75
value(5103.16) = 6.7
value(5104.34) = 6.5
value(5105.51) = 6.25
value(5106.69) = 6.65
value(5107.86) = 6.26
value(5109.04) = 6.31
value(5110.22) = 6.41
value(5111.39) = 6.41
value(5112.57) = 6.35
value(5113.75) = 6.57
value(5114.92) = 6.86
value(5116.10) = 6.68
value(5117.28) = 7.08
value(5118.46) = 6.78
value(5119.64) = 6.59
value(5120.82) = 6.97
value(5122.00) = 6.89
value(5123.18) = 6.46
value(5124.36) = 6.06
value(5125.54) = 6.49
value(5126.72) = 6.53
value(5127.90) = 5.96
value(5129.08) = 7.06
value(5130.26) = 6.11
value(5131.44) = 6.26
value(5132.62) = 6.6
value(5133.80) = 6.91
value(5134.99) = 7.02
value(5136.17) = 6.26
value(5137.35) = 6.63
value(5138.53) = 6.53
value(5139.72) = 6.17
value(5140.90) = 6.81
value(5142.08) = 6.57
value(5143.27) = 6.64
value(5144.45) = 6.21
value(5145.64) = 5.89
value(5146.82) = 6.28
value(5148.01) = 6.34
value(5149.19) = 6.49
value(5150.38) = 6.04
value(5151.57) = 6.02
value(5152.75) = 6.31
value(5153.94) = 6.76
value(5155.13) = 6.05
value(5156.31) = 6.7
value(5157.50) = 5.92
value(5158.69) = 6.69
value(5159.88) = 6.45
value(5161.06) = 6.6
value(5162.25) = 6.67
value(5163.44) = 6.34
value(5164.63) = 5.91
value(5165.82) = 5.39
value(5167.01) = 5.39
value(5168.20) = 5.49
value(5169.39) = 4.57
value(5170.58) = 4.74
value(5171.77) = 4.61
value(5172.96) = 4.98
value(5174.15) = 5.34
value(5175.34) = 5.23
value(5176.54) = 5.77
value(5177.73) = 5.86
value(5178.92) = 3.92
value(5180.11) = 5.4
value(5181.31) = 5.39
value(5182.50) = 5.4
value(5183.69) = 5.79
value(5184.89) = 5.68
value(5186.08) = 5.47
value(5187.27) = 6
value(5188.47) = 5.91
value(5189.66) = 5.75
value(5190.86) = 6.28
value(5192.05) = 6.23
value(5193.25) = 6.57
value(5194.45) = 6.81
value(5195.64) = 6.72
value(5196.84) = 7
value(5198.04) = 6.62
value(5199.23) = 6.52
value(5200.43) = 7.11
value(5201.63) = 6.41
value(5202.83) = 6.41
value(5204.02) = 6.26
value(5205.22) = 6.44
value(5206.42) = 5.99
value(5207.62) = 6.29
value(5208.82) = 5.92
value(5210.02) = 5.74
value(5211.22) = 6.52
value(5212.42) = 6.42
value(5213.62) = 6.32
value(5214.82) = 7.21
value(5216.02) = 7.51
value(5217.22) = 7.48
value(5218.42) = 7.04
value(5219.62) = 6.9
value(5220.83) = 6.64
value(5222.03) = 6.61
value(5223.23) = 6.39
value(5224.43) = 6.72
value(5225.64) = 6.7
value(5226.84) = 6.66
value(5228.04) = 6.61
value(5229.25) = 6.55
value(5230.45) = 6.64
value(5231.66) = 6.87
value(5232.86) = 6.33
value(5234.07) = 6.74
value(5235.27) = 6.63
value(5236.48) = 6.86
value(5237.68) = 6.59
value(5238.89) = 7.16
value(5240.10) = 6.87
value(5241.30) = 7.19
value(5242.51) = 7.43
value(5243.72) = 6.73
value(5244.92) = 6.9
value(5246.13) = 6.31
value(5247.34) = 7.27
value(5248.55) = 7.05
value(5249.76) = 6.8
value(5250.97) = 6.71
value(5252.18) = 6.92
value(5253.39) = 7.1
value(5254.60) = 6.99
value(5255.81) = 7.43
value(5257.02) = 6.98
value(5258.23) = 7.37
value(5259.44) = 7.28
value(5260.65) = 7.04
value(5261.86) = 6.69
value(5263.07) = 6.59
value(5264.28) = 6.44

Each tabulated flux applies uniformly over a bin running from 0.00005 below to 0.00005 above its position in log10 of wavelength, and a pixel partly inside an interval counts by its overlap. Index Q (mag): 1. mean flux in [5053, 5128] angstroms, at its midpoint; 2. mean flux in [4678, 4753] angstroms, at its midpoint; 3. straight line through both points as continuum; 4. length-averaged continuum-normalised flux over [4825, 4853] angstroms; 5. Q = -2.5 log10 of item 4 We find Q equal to -0.066 mag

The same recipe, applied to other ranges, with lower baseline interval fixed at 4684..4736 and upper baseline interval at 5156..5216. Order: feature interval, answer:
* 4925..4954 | -0.17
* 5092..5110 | -0.08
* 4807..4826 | -0.13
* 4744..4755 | -0.10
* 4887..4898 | -0.12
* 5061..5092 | -0.09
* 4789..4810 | -0.11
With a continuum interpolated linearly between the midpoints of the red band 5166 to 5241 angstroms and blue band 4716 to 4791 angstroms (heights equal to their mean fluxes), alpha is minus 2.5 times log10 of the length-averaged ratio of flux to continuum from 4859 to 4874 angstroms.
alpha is 0.123 mag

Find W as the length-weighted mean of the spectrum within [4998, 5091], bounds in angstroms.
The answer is 6.58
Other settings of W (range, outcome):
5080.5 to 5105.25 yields 6.57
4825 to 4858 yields 6.88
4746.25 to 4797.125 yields 7.1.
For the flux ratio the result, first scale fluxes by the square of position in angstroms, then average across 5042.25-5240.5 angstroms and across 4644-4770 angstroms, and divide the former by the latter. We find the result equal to 1.18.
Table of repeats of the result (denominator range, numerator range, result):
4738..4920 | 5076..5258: 1.07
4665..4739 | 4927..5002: 1.22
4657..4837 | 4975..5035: 1.09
